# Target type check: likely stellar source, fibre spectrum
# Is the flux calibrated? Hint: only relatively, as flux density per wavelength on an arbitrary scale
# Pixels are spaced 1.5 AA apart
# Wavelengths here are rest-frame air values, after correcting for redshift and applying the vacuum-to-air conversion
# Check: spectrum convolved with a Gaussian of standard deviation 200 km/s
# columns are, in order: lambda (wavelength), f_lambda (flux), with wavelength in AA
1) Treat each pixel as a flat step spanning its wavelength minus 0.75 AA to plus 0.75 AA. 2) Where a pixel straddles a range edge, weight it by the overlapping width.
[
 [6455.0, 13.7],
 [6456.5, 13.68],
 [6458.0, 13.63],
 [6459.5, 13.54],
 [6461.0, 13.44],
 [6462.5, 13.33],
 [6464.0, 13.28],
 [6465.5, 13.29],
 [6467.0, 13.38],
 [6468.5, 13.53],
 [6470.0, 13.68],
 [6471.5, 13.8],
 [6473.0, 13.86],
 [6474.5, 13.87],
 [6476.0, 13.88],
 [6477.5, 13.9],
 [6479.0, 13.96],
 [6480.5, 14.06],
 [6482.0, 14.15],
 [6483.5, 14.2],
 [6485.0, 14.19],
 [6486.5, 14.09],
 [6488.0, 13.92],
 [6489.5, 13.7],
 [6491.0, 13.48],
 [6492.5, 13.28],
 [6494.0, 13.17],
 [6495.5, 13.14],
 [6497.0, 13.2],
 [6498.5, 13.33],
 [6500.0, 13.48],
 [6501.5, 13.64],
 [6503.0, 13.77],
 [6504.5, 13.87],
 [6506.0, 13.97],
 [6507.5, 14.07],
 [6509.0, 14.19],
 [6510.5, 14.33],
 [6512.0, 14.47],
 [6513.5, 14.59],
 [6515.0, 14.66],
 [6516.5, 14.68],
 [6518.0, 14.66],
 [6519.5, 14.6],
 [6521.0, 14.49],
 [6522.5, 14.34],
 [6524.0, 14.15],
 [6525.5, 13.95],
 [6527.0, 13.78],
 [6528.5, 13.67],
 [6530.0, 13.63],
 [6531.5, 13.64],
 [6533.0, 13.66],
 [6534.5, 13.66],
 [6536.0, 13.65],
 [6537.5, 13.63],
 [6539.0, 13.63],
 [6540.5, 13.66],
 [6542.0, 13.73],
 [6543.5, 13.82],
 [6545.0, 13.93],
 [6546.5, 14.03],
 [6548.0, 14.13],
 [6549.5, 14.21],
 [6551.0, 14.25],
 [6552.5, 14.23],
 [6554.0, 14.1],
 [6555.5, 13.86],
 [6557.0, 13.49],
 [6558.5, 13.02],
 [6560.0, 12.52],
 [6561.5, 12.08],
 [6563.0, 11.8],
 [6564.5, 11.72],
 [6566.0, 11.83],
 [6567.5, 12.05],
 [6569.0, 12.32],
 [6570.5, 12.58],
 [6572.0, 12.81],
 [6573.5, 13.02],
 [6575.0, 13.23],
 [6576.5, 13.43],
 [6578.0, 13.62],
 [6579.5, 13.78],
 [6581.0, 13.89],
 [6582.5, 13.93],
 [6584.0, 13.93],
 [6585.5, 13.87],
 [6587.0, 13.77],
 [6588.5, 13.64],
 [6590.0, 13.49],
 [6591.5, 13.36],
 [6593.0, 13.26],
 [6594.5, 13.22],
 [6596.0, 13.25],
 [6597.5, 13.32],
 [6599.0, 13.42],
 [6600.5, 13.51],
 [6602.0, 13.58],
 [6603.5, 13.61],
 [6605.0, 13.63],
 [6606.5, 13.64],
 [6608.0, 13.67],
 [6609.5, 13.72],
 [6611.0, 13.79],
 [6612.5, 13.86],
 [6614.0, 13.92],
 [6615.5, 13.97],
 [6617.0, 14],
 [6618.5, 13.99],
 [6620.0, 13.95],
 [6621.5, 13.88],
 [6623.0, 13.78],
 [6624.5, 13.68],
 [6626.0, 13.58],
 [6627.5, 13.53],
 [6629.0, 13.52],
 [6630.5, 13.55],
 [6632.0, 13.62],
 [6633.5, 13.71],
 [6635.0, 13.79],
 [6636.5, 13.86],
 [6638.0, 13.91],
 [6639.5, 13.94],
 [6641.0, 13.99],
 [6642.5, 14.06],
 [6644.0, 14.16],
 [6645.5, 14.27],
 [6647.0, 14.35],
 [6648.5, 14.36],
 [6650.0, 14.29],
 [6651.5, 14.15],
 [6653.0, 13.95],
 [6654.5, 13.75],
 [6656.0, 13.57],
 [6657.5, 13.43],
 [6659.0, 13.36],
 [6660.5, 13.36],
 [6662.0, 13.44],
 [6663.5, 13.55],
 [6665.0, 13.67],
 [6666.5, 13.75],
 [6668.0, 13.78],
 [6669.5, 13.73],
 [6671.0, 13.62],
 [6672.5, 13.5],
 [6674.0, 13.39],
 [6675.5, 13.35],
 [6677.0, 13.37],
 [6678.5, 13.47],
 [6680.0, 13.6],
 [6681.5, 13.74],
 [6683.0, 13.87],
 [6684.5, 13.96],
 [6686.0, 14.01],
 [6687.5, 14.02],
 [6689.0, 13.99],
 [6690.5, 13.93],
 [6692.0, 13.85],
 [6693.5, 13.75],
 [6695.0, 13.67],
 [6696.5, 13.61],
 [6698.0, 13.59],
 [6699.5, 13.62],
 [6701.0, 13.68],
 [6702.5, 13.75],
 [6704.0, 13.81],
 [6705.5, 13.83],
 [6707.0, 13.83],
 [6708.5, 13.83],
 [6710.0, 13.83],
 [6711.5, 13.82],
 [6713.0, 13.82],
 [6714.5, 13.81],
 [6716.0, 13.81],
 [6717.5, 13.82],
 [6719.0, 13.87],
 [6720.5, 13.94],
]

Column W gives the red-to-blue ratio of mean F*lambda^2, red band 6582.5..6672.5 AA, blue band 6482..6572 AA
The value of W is 1.04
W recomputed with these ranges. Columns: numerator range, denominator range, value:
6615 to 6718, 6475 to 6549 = 1.04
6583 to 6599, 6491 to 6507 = 1.03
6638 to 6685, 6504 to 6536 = 1.02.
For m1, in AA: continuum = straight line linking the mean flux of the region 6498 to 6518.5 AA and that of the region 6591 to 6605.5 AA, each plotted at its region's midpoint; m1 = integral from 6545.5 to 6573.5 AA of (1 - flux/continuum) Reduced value 1.3 AA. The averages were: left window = 14.1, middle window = 13.1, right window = 13.4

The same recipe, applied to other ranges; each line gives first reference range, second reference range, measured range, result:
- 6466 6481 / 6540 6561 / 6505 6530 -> -0.9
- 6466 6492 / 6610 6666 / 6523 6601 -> 2.3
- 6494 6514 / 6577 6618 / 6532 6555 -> -0.2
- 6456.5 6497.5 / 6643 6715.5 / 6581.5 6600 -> 0.2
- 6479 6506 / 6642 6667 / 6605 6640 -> 0.1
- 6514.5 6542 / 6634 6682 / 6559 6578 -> 1.9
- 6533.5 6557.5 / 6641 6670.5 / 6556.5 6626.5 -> 2.6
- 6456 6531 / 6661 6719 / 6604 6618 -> 0.0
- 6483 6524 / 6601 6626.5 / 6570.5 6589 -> 0.4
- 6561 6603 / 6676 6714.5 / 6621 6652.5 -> -1.1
